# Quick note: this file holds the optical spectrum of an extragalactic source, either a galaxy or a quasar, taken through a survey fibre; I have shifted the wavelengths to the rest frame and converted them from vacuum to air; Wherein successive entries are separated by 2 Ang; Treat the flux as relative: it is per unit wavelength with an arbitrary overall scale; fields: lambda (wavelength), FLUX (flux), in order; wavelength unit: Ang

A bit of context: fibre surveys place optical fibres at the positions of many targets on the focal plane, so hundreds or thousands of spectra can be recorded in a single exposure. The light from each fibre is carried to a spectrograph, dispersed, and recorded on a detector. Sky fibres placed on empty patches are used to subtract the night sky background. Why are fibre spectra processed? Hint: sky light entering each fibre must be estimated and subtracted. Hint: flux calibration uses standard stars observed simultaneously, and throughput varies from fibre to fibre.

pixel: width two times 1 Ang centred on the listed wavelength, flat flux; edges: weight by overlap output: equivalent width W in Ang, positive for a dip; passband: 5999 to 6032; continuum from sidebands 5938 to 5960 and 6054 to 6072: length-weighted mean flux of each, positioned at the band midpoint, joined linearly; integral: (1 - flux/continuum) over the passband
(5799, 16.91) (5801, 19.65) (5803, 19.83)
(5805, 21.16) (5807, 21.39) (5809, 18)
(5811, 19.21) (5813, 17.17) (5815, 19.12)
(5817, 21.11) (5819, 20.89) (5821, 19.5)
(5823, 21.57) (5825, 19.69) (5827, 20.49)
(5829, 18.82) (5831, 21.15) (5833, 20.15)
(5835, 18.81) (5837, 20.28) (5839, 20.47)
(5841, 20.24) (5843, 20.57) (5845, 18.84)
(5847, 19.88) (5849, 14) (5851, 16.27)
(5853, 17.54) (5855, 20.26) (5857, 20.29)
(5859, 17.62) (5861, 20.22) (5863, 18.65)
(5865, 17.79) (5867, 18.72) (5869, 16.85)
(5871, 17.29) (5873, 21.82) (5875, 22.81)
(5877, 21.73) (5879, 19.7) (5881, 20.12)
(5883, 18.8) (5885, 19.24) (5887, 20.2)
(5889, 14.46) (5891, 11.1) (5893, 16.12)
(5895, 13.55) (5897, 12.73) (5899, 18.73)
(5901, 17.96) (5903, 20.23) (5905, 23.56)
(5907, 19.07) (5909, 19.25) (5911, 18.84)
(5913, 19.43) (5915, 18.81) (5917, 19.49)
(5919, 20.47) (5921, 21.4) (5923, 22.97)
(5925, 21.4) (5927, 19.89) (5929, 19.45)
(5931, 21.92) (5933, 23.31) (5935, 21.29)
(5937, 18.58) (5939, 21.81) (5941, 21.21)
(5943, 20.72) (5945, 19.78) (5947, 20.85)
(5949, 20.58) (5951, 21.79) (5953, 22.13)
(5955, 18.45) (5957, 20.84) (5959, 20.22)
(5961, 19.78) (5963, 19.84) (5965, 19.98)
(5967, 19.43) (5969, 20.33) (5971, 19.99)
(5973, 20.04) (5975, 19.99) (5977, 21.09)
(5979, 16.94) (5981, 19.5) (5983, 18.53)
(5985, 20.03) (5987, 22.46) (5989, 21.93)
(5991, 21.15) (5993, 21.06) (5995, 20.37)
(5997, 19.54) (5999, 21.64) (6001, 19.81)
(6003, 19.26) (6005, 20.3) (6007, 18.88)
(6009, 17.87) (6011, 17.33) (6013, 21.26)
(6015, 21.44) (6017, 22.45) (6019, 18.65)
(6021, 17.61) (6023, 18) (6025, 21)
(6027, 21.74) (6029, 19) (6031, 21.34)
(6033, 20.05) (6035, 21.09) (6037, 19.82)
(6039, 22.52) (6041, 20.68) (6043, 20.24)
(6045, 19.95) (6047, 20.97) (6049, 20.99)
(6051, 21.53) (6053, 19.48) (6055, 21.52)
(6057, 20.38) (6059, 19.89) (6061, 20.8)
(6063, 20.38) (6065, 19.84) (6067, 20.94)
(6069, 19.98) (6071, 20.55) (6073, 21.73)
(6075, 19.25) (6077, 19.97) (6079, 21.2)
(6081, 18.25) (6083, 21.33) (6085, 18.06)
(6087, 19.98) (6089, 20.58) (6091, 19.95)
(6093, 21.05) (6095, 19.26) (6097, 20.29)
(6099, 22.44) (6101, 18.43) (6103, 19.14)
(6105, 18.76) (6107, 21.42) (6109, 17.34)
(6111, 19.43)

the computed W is 1.3 Ang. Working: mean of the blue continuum 20.8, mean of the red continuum 20.5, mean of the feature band 19.8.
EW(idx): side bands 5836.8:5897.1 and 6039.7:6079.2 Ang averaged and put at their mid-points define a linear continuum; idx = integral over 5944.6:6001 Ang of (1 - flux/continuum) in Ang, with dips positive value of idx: -2.1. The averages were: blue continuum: 18.4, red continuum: 20.5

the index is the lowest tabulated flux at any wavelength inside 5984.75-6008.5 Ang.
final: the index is 18.88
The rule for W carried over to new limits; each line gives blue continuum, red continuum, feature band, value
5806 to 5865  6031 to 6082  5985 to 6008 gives -0.42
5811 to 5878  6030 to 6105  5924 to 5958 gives -1.73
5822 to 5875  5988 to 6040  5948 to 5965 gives -0.48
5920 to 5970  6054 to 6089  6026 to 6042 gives -0.31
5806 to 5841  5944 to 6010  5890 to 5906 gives 2.61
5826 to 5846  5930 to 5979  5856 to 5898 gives 4.32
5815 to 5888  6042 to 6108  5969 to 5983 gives 0.25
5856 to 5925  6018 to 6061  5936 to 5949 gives -0.76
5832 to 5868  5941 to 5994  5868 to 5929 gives 1.73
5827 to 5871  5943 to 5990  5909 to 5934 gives -1.07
